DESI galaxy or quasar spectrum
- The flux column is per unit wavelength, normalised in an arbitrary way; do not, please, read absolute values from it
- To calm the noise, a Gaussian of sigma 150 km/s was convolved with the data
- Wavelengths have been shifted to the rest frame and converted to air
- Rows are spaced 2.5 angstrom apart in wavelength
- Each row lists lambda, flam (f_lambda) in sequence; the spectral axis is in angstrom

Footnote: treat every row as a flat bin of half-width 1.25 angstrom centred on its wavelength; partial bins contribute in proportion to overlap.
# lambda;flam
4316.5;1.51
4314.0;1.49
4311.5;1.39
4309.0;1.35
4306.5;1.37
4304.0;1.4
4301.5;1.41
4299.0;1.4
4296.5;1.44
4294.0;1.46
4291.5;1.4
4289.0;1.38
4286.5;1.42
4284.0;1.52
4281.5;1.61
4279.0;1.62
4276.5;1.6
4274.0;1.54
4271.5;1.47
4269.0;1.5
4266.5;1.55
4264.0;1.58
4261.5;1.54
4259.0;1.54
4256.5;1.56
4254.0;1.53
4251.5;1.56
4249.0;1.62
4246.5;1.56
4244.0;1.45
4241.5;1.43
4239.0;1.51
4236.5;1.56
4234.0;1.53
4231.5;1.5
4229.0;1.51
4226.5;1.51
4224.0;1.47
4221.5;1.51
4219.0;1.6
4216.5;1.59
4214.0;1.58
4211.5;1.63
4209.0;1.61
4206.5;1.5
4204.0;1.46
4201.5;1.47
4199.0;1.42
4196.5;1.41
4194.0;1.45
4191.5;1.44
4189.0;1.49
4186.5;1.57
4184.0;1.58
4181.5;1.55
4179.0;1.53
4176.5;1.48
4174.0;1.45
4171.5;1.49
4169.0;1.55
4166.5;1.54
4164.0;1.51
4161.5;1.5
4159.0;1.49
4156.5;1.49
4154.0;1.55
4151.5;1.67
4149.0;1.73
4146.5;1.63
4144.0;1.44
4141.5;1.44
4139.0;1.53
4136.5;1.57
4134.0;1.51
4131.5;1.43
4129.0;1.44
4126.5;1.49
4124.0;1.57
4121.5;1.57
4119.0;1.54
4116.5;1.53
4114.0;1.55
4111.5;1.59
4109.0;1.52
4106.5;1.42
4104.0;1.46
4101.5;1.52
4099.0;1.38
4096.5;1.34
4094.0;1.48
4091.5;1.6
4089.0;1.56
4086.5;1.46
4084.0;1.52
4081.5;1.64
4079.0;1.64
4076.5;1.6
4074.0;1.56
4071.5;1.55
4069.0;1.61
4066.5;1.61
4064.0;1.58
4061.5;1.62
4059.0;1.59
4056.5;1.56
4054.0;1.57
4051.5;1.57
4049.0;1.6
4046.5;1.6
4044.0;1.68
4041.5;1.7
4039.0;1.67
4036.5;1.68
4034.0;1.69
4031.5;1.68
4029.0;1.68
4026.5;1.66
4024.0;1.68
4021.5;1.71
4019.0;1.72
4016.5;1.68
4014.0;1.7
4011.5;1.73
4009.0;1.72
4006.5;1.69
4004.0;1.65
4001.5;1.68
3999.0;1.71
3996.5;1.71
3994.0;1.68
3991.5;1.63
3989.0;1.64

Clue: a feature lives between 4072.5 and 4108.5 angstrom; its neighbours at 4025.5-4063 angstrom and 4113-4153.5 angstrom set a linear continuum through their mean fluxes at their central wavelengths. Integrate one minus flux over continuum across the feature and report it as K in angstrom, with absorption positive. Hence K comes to 1.7 angstrom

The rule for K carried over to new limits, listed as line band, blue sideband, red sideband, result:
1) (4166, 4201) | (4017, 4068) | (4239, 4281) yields 1.8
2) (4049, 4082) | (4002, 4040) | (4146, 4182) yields 1.0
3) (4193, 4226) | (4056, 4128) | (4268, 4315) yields -0.5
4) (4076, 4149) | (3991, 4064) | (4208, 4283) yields 4.4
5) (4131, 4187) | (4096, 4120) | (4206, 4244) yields -0.9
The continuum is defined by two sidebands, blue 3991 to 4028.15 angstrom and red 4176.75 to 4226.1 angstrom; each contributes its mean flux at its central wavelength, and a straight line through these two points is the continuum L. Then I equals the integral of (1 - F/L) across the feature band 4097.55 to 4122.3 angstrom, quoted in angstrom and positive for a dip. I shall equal 1.5 angstrom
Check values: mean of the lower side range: 1.69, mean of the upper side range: 1.52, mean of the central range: 1.51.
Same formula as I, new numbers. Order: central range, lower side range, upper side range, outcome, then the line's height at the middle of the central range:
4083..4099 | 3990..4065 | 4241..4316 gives 1.32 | 1.62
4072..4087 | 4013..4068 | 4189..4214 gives 0.32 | 1.61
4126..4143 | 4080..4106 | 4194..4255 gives 0.19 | 1.5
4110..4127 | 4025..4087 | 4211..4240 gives 0.39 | 1.59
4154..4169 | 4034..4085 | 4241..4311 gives 0.40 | 1.55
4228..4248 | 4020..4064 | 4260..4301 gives 0.24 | 1.53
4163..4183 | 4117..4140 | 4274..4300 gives -0.06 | 1.51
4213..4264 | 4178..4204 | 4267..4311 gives -1.96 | 1.48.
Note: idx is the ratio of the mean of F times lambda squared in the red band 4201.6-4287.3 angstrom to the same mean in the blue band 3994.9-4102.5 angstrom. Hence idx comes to 1.04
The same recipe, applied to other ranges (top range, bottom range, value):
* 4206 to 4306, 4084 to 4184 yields 1.06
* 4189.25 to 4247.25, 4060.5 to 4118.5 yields 1.04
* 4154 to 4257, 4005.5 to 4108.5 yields 1.02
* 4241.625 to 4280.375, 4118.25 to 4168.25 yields 1.07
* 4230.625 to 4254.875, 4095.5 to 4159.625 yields 1.06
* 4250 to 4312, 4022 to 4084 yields 1.02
